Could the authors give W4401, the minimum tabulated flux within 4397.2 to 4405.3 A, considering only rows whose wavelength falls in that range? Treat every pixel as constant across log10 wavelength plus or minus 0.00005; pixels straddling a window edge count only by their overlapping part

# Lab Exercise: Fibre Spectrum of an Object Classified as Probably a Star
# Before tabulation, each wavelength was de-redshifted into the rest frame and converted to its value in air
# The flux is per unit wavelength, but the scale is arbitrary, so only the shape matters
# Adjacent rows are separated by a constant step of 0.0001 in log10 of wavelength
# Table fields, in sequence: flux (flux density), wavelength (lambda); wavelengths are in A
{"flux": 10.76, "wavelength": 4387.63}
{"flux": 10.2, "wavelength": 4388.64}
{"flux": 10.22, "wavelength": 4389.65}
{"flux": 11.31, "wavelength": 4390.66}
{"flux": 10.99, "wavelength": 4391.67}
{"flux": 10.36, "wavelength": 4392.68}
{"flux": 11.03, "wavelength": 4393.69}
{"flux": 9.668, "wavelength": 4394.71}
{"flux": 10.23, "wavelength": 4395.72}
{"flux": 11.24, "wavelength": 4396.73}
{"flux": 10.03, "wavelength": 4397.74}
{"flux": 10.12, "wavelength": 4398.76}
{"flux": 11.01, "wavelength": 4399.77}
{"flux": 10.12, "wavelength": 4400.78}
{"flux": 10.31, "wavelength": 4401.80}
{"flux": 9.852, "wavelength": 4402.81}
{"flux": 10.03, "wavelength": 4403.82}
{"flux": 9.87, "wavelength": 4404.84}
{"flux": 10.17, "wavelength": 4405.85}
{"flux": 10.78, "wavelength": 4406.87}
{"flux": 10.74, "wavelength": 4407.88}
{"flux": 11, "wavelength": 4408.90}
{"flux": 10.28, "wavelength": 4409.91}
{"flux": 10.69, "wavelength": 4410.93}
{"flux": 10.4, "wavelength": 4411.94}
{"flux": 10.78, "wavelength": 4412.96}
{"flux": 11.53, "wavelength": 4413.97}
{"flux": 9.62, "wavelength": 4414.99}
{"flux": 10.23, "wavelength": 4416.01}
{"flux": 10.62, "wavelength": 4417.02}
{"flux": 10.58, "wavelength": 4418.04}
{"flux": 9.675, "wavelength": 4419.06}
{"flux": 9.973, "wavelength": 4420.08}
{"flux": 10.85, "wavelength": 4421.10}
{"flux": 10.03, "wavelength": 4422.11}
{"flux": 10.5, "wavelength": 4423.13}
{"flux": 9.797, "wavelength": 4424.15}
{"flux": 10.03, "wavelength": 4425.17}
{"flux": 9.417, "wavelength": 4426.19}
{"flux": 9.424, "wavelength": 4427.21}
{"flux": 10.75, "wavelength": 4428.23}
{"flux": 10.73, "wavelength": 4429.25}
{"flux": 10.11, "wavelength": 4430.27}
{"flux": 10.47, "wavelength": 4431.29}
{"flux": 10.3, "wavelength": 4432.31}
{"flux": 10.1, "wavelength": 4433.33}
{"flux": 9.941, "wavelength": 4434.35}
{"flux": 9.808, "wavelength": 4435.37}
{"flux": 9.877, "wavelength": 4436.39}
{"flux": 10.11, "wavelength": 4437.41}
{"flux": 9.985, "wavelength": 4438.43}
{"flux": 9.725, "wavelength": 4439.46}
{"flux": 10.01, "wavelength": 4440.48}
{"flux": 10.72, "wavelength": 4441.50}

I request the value 9.852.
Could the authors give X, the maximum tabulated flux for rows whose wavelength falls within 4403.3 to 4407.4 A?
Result 10.78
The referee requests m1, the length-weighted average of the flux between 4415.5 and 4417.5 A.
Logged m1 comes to 10.4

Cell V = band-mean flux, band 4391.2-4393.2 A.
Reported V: 10.7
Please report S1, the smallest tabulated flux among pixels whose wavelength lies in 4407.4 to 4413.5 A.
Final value 10.28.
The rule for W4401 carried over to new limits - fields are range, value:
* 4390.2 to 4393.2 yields 10.36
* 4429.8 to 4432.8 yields 10.11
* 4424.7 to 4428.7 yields 9.417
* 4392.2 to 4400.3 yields 9.668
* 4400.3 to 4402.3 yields 10.12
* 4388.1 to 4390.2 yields 10.2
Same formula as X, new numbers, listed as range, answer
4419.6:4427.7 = 10.85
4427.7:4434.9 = 10.75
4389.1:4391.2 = 11.31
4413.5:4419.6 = 11.53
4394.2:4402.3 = 11.24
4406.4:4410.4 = 11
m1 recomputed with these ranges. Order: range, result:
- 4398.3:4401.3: 10.4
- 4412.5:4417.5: 10.6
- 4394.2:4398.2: 10.3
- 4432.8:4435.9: 9.96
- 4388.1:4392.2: 10.7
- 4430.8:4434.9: 10.2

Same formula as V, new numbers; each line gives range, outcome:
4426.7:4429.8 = 10.3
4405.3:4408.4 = 10.6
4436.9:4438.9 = 10.1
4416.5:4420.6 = 10.2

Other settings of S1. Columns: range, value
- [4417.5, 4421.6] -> 9.675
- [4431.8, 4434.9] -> 9.941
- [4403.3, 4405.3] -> 9.87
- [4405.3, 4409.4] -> 10.17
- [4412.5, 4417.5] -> 9.62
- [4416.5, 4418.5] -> 10.58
